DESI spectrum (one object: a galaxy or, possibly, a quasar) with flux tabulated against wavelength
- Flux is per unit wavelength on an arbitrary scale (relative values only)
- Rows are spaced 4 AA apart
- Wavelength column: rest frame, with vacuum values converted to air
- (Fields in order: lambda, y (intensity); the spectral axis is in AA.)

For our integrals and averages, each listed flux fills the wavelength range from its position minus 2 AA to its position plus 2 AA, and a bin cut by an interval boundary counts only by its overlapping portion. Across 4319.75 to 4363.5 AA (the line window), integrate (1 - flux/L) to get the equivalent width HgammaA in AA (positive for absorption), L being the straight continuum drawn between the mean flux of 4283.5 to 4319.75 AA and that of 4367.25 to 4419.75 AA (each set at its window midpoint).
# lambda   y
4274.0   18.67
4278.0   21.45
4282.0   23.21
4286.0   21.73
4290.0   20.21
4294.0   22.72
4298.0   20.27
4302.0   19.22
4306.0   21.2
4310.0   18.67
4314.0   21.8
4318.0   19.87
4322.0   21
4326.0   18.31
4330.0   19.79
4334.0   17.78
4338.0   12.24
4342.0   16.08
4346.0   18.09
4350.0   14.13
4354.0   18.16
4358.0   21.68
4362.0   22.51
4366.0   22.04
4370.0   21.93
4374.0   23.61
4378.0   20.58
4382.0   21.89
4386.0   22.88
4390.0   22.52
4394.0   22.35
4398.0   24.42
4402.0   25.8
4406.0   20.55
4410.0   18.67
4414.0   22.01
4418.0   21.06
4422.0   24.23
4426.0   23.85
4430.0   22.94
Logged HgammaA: 6.6 AA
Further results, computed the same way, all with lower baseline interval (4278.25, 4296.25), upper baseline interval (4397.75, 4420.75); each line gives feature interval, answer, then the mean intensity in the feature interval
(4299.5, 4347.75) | 7.1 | 18.7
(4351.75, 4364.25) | 0.7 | 20.7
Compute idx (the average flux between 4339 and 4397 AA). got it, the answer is 20.5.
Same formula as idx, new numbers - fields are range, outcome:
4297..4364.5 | 18.9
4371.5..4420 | 22.2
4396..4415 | 22.3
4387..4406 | 23.4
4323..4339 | 17.6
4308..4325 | 20.2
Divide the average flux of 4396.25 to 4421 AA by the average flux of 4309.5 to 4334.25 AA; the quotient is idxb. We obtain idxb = 1.12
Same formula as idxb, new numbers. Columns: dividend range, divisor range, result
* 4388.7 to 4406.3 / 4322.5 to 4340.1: 1.35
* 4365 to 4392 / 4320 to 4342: 1.26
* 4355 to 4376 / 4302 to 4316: 1.09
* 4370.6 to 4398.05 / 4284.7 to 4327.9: 1.10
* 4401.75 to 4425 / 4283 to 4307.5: 1.04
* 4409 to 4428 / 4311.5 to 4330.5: 1.10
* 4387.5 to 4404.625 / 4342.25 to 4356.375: 1.40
